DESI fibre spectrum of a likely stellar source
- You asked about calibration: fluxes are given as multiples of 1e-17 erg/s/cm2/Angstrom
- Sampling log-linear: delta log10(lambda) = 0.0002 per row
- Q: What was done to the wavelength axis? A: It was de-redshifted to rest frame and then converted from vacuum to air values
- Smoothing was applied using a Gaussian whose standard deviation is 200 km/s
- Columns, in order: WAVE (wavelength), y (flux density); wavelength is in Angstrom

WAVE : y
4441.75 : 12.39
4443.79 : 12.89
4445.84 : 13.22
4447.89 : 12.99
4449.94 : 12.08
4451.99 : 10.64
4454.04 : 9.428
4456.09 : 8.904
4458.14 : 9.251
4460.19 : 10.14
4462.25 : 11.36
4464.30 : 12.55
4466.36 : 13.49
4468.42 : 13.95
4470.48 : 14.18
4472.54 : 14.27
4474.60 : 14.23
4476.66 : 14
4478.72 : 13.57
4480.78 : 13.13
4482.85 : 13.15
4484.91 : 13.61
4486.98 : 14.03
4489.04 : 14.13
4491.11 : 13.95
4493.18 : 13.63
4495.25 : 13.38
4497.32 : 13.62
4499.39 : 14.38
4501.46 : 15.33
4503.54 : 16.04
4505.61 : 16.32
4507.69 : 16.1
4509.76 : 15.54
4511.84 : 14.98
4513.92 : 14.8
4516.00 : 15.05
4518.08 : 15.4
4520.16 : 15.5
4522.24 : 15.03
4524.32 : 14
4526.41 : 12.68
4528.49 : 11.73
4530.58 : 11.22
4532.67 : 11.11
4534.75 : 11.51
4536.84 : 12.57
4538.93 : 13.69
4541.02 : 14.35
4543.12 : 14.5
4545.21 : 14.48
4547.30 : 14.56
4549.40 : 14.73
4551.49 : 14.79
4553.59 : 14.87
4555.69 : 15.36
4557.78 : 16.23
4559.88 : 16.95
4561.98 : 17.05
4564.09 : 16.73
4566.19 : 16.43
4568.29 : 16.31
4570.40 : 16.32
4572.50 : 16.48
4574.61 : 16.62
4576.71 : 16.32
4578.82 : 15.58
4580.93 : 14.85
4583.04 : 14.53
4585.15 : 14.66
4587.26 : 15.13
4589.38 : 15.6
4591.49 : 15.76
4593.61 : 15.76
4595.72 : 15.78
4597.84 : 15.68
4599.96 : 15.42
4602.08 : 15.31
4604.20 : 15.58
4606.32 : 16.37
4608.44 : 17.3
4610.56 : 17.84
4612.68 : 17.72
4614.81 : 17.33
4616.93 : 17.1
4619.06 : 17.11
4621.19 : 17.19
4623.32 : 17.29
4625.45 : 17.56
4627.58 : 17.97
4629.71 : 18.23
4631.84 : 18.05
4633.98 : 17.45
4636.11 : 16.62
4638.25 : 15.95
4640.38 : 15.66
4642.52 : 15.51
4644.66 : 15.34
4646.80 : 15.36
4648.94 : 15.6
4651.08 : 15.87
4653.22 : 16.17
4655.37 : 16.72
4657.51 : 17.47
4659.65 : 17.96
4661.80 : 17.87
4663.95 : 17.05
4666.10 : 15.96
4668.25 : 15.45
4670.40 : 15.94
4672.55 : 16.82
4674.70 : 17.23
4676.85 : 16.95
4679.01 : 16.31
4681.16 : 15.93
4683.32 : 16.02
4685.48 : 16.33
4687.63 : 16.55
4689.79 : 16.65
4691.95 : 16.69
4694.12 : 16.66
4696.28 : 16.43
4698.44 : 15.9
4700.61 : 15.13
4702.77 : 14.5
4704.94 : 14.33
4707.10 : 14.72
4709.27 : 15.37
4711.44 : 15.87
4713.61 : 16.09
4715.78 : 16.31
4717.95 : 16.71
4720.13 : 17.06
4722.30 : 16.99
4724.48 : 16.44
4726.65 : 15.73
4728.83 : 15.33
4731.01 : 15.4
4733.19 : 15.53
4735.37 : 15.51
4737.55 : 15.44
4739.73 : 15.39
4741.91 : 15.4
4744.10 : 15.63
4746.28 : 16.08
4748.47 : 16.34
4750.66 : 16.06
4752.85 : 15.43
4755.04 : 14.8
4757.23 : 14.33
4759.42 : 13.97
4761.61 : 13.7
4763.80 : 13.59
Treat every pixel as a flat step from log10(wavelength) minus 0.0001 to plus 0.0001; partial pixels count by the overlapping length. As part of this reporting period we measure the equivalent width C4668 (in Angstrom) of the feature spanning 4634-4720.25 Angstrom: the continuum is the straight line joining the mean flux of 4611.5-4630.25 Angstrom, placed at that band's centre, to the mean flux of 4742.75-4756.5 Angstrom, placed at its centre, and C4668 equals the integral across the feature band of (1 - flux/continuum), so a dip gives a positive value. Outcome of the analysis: 2.6 Angstrom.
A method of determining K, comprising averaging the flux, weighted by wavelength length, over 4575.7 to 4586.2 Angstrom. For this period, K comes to 15.2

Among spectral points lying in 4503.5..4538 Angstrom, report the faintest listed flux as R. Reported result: 11.11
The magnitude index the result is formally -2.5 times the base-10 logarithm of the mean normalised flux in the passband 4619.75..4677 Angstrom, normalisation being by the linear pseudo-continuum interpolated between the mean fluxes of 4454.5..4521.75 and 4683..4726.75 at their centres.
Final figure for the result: -0.09 mag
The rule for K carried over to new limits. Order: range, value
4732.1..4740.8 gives 15.5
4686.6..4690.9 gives 16.6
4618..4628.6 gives 17.4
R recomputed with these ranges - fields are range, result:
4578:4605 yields 14.53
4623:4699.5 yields 15.34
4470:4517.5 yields 13.13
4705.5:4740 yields 14.72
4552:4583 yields 14.85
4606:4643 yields 15.51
